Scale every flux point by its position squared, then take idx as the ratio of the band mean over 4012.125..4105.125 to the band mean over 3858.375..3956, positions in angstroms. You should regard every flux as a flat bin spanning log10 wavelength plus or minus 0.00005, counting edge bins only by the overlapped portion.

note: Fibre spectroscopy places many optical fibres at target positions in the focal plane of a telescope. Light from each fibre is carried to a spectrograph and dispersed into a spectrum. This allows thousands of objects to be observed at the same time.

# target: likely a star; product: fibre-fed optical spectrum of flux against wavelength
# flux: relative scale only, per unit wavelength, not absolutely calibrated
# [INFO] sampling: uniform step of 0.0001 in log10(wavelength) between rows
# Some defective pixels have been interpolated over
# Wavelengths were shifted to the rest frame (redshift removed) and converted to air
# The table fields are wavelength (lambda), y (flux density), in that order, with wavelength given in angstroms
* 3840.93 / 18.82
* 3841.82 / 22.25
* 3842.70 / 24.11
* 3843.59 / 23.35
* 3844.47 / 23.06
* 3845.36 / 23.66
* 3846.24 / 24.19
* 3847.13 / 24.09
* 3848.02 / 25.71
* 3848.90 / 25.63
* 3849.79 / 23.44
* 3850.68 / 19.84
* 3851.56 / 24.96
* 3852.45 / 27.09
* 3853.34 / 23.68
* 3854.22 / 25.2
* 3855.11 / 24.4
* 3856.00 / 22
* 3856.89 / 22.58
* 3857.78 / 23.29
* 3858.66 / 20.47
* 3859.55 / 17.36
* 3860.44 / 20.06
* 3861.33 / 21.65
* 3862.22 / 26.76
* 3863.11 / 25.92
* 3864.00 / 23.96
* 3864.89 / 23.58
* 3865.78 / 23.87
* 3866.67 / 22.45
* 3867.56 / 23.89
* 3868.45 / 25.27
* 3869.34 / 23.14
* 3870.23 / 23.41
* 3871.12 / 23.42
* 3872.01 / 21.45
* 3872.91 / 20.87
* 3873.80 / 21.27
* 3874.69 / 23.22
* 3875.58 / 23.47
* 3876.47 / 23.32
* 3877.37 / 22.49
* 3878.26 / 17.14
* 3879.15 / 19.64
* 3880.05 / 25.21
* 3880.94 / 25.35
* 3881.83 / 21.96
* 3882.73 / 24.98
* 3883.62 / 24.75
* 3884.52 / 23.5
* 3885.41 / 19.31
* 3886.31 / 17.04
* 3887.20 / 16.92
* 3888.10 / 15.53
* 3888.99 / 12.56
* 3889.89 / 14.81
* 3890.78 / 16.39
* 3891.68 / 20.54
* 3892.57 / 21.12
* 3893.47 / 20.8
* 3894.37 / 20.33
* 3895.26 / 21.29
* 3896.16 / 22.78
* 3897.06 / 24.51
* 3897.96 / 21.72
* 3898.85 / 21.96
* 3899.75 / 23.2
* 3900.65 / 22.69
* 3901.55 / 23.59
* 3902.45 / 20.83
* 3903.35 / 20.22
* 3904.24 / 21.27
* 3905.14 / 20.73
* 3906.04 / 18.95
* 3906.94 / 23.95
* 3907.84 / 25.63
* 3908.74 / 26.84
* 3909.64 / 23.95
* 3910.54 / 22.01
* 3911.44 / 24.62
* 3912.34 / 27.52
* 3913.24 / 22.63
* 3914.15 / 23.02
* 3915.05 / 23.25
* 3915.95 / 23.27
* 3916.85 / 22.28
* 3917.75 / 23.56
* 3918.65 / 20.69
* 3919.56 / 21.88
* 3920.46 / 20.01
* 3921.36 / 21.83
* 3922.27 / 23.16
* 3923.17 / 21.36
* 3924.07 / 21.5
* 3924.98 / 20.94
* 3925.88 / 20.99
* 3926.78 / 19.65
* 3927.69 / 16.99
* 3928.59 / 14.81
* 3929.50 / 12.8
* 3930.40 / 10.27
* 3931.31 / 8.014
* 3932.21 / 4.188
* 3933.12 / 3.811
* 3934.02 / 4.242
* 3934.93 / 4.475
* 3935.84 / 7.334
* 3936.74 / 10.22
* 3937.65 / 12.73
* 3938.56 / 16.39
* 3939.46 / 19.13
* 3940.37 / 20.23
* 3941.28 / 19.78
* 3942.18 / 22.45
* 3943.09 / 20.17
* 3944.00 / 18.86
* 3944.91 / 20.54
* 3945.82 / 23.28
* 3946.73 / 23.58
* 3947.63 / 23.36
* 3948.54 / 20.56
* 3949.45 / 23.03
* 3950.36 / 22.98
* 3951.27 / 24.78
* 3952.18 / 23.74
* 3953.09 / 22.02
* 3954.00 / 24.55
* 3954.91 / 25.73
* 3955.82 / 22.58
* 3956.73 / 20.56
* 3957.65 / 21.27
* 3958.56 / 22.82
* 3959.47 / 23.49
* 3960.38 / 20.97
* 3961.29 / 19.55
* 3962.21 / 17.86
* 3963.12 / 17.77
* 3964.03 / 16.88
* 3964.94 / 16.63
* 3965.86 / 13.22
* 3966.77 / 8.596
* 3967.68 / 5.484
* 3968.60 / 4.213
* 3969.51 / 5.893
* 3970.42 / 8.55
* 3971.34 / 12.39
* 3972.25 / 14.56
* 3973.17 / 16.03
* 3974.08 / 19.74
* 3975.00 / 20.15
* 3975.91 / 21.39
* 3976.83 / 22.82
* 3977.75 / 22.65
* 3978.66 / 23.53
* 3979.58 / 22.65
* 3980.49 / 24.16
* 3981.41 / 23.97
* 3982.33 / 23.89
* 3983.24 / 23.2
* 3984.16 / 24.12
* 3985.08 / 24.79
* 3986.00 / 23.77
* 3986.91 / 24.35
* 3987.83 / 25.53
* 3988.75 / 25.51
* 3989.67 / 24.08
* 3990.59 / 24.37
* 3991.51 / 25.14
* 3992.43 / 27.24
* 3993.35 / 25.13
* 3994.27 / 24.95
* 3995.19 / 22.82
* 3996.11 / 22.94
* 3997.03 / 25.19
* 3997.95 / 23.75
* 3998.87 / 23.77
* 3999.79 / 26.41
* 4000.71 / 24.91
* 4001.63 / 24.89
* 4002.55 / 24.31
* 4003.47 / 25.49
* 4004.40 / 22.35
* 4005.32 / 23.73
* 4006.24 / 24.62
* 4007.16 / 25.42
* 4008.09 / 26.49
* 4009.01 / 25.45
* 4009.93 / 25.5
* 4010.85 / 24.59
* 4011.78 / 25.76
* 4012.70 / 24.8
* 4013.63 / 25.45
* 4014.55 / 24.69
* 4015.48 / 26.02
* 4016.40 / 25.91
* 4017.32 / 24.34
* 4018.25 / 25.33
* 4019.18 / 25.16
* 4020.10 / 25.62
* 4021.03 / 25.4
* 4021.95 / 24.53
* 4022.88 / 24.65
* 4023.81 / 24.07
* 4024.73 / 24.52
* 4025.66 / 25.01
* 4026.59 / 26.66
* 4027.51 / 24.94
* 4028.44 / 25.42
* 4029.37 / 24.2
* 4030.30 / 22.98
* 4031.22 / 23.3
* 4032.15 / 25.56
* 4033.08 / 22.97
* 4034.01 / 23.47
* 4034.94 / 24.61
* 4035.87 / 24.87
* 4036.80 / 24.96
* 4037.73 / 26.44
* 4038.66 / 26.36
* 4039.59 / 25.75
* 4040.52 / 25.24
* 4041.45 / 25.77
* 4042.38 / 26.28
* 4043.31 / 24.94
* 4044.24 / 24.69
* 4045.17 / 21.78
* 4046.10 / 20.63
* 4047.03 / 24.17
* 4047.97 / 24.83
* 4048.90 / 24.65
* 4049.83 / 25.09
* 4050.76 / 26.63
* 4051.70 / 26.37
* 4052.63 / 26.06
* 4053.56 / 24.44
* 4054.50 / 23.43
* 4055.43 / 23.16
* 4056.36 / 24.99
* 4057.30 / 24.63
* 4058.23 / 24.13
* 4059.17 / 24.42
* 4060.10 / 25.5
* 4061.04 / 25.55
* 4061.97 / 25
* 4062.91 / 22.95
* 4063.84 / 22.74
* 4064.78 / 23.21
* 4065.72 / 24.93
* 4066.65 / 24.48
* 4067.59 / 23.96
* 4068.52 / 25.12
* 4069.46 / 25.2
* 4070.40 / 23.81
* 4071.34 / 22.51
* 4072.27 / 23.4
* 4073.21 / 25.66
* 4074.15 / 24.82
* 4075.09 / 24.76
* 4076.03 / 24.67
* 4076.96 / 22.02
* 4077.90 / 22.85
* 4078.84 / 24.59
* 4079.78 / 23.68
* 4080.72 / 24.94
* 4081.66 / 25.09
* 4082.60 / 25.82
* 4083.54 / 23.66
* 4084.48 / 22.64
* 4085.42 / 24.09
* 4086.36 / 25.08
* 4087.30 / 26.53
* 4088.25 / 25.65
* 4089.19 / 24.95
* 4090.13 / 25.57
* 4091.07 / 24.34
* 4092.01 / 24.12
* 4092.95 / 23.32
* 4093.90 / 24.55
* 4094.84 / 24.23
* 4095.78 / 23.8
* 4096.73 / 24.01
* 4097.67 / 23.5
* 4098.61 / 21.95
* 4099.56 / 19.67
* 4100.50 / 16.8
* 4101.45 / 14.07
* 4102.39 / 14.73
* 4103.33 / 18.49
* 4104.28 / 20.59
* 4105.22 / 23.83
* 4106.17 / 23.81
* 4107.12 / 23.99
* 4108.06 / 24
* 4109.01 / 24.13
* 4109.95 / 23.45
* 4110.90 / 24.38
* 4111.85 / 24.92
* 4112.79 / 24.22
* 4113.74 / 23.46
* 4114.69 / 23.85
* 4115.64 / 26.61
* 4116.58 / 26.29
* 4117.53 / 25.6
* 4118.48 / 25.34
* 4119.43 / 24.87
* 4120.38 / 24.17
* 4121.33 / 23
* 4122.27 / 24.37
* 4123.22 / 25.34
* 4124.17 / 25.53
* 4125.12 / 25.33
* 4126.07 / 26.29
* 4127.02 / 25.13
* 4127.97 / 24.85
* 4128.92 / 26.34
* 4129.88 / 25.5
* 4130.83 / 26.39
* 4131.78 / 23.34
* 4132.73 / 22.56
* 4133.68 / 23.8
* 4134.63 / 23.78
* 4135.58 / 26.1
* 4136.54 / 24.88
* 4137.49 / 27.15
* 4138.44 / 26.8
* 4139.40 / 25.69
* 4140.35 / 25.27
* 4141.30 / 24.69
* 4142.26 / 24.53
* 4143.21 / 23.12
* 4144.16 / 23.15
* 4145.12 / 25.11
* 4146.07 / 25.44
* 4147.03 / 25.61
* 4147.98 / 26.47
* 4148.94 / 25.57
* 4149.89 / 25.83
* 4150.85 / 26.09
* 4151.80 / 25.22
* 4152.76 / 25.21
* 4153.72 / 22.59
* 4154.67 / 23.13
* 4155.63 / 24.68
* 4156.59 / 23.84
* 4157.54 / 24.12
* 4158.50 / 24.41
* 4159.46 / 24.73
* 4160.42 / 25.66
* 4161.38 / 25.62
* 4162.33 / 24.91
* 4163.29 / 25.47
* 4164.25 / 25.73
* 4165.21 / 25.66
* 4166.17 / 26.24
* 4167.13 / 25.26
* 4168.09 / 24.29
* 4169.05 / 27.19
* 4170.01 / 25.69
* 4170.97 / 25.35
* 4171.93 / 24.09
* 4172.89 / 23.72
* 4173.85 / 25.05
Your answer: 1.27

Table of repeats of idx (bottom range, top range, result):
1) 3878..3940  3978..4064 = 1.36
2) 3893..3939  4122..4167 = 1.47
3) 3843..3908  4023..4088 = 1.21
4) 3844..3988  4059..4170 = 1.31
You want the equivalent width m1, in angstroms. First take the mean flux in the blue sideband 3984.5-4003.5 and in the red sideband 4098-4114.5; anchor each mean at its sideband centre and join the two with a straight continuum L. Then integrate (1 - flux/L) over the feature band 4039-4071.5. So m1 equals -2.1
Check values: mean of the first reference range 24.7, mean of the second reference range 21.6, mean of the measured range 24.5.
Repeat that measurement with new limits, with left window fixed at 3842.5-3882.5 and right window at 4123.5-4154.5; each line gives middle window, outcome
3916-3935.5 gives 6.1 angstroms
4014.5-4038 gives -0.5 angstroms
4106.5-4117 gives 0.2 angstroms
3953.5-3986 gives 6.9 angstroms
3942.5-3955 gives 0.6 angstroms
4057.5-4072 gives 0.2 angstroms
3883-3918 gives 2.8 angstroms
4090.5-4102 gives 1.3 angstroms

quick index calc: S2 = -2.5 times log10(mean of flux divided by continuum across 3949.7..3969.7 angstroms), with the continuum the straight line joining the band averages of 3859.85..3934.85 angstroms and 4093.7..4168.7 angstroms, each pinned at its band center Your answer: 0.17 mag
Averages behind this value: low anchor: 20.7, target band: 18.5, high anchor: 24.2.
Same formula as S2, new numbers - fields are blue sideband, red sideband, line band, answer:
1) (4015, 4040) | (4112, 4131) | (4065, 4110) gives 0.07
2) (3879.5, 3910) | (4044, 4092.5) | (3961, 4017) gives 0.07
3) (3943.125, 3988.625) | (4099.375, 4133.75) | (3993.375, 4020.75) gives -0.19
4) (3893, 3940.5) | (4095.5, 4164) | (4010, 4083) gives -0.12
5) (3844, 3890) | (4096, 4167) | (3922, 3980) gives 0.30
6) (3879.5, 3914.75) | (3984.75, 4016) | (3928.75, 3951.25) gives 0.42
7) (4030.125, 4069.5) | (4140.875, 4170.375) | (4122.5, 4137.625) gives -0.01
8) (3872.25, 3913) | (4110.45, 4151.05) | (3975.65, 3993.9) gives -0.06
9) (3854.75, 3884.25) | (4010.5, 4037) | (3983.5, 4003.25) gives -0.01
